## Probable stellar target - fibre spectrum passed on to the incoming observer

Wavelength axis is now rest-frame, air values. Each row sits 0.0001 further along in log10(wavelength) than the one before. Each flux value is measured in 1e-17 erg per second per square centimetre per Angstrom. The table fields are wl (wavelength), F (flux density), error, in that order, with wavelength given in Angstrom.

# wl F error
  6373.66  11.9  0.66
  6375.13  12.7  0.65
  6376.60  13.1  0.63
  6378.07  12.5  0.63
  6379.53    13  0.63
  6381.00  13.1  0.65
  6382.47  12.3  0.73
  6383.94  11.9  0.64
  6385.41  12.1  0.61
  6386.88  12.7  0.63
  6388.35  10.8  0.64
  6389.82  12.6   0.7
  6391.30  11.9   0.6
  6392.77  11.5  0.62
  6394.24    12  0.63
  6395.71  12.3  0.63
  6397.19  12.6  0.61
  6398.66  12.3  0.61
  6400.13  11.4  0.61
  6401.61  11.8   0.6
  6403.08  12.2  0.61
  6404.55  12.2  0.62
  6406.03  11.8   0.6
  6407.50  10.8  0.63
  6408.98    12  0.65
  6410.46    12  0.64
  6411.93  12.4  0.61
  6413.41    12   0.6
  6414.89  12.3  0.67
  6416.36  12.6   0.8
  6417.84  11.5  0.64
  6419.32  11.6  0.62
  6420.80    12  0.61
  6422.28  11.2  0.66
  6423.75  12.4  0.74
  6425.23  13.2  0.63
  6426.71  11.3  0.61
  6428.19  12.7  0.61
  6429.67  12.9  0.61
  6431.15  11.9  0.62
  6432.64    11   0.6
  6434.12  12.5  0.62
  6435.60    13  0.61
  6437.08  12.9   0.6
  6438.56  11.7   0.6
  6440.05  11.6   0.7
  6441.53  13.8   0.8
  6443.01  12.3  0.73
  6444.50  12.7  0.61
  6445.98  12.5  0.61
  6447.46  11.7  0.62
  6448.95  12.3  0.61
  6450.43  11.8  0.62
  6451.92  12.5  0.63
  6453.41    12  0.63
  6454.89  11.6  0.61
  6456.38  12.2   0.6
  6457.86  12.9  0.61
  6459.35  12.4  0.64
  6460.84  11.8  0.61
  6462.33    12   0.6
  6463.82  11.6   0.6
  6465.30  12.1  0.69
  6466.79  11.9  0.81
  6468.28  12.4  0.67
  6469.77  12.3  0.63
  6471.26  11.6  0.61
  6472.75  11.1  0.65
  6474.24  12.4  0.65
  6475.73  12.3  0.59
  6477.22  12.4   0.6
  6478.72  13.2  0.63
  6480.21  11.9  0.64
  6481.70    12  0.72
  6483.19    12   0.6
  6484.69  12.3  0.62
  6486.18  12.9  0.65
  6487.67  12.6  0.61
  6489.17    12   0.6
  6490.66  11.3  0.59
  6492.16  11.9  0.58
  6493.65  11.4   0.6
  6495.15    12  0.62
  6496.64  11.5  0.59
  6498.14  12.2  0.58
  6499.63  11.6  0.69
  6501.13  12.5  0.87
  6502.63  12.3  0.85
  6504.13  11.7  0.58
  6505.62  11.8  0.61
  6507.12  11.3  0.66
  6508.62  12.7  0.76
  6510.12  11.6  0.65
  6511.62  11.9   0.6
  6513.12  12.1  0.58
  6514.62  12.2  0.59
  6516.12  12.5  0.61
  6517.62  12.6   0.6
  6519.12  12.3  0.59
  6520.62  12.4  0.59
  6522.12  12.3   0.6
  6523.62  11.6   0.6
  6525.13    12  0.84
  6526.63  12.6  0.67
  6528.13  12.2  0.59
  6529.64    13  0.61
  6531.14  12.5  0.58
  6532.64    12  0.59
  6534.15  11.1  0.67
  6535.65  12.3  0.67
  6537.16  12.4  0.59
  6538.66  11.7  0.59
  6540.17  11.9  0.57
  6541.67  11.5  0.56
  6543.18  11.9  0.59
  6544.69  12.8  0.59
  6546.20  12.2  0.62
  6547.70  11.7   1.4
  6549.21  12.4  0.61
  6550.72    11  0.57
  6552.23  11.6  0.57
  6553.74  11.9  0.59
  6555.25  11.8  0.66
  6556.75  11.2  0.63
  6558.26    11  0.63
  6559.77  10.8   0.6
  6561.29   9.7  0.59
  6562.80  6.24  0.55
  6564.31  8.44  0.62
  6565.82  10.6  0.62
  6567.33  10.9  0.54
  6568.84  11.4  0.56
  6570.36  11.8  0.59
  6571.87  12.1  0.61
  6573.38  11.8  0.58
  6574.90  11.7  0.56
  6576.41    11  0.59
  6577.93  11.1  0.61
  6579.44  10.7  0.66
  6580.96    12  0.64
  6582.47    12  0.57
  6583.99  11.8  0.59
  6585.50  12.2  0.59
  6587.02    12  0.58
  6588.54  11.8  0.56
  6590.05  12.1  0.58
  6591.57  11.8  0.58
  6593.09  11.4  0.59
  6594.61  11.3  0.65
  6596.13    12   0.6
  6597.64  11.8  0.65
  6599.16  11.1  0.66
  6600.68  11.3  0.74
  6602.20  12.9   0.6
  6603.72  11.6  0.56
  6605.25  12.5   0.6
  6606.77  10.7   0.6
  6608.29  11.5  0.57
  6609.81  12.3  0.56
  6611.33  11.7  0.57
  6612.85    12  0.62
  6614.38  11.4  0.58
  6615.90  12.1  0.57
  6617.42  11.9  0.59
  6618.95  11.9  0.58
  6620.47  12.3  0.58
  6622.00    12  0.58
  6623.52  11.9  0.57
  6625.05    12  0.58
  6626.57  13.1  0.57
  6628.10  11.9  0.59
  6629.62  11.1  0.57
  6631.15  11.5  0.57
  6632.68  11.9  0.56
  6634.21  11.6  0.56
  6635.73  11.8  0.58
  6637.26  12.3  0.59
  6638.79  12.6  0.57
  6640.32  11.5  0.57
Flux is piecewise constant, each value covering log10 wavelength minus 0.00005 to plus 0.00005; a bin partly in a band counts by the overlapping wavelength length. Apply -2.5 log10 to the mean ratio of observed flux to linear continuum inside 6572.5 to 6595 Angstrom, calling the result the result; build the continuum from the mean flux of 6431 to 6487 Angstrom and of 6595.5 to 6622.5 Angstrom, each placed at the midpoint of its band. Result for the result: 0.022 mag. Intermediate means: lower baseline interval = 12.2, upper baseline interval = 11.8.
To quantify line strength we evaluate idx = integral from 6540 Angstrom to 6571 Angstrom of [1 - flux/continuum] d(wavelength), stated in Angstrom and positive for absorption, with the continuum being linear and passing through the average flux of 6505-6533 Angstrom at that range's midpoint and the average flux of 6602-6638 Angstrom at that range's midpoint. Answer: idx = 2.6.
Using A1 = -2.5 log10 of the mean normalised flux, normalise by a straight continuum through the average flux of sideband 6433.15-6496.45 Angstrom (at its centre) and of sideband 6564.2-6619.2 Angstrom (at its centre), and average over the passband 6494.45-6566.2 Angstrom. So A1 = 0.017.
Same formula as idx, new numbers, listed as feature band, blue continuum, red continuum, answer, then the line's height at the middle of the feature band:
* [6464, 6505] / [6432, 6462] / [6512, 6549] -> 0.5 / 12.2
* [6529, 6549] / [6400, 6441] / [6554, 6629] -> -0.7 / 11.7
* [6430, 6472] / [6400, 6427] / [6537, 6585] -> -1.4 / 11.8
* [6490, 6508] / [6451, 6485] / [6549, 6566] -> -0.4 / 11.6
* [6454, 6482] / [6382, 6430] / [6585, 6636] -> -0.3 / 12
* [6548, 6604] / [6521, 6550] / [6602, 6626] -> 3.3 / 12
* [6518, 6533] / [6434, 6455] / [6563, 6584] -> -1.0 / 11.6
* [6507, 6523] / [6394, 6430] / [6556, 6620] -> -0.7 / 11.7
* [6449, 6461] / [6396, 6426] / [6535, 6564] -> -0.4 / 11.8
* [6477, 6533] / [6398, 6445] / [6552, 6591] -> -2.7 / 11.6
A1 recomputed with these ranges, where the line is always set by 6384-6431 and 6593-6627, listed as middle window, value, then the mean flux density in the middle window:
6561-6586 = 0.092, 10.9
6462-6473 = 0.006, 11.9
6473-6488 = -0.034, 12.4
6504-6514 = 0.005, 11.9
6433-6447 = -0.044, 12.5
